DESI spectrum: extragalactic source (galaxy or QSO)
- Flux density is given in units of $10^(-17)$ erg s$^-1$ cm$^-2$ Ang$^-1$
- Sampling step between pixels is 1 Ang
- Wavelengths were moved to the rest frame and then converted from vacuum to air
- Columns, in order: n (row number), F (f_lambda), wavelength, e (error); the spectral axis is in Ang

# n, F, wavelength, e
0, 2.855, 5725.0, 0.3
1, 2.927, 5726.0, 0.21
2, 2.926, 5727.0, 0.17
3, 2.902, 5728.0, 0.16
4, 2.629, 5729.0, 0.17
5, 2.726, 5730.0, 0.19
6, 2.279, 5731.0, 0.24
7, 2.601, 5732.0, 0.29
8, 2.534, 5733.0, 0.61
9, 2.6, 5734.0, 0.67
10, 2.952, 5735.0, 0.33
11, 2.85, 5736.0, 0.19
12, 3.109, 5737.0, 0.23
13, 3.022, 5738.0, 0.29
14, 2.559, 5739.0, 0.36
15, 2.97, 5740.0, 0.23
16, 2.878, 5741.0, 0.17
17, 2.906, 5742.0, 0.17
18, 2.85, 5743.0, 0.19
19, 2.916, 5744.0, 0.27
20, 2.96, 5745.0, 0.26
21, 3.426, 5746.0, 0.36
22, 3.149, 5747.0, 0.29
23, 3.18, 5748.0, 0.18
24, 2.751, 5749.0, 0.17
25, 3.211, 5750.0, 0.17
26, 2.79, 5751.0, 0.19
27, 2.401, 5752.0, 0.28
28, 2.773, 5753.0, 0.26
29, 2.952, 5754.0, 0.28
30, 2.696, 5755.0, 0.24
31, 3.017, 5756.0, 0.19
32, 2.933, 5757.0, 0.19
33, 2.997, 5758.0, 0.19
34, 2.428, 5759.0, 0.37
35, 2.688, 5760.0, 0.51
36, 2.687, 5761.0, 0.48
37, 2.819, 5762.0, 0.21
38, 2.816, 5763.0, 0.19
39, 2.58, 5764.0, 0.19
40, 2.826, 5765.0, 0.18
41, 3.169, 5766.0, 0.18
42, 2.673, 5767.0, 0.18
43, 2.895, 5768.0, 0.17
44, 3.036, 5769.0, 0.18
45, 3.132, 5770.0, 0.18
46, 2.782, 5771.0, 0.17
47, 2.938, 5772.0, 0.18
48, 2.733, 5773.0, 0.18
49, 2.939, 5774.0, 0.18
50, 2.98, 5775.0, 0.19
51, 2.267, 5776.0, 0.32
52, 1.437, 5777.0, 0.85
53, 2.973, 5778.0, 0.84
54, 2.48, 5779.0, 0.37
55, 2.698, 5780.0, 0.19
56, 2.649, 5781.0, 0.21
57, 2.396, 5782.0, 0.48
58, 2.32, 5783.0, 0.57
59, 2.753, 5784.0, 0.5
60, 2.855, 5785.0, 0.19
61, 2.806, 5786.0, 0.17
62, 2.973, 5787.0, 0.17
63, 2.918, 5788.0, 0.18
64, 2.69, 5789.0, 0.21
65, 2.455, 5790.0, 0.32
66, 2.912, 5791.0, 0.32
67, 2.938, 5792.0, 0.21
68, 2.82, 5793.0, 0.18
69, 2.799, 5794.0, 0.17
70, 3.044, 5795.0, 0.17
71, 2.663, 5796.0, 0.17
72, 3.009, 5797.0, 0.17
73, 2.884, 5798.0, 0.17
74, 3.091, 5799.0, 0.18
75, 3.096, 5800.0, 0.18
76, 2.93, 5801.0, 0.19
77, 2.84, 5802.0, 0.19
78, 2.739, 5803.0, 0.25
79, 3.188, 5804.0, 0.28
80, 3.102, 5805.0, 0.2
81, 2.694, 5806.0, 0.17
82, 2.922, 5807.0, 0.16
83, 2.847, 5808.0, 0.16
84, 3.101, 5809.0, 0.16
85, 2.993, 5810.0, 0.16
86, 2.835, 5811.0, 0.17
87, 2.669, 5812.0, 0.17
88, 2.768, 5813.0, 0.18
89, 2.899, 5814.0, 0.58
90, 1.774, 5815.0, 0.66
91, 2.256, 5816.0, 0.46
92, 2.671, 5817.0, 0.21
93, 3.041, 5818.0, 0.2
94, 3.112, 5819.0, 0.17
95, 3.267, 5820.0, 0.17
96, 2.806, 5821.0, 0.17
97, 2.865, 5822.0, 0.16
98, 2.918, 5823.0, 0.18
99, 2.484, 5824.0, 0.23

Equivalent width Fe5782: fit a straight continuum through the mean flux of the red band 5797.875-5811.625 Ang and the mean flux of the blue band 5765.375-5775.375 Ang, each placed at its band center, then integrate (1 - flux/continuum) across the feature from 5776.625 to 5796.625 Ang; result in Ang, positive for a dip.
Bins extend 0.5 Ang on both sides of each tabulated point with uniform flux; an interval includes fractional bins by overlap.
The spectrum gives 1.7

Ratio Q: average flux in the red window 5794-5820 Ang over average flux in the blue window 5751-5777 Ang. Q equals 1.03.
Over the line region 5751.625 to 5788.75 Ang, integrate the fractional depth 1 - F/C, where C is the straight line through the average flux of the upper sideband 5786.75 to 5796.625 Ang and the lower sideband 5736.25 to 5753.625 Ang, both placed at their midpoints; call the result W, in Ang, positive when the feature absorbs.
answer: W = 1.7 Ang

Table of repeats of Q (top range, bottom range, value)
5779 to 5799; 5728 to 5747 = 0.98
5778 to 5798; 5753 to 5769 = 0.98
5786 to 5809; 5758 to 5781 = 1.06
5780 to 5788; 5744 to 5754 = 0.91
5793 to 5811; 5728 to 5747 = 1.04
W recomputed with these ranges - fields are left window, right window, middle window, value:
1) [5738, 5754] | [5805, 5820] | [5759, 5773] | 0.23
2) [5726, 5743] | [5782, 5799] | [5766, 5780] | 0.33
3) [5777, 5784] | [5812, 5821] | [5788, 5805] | -1.82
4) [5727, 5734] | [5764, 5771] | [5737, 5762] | -0.97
